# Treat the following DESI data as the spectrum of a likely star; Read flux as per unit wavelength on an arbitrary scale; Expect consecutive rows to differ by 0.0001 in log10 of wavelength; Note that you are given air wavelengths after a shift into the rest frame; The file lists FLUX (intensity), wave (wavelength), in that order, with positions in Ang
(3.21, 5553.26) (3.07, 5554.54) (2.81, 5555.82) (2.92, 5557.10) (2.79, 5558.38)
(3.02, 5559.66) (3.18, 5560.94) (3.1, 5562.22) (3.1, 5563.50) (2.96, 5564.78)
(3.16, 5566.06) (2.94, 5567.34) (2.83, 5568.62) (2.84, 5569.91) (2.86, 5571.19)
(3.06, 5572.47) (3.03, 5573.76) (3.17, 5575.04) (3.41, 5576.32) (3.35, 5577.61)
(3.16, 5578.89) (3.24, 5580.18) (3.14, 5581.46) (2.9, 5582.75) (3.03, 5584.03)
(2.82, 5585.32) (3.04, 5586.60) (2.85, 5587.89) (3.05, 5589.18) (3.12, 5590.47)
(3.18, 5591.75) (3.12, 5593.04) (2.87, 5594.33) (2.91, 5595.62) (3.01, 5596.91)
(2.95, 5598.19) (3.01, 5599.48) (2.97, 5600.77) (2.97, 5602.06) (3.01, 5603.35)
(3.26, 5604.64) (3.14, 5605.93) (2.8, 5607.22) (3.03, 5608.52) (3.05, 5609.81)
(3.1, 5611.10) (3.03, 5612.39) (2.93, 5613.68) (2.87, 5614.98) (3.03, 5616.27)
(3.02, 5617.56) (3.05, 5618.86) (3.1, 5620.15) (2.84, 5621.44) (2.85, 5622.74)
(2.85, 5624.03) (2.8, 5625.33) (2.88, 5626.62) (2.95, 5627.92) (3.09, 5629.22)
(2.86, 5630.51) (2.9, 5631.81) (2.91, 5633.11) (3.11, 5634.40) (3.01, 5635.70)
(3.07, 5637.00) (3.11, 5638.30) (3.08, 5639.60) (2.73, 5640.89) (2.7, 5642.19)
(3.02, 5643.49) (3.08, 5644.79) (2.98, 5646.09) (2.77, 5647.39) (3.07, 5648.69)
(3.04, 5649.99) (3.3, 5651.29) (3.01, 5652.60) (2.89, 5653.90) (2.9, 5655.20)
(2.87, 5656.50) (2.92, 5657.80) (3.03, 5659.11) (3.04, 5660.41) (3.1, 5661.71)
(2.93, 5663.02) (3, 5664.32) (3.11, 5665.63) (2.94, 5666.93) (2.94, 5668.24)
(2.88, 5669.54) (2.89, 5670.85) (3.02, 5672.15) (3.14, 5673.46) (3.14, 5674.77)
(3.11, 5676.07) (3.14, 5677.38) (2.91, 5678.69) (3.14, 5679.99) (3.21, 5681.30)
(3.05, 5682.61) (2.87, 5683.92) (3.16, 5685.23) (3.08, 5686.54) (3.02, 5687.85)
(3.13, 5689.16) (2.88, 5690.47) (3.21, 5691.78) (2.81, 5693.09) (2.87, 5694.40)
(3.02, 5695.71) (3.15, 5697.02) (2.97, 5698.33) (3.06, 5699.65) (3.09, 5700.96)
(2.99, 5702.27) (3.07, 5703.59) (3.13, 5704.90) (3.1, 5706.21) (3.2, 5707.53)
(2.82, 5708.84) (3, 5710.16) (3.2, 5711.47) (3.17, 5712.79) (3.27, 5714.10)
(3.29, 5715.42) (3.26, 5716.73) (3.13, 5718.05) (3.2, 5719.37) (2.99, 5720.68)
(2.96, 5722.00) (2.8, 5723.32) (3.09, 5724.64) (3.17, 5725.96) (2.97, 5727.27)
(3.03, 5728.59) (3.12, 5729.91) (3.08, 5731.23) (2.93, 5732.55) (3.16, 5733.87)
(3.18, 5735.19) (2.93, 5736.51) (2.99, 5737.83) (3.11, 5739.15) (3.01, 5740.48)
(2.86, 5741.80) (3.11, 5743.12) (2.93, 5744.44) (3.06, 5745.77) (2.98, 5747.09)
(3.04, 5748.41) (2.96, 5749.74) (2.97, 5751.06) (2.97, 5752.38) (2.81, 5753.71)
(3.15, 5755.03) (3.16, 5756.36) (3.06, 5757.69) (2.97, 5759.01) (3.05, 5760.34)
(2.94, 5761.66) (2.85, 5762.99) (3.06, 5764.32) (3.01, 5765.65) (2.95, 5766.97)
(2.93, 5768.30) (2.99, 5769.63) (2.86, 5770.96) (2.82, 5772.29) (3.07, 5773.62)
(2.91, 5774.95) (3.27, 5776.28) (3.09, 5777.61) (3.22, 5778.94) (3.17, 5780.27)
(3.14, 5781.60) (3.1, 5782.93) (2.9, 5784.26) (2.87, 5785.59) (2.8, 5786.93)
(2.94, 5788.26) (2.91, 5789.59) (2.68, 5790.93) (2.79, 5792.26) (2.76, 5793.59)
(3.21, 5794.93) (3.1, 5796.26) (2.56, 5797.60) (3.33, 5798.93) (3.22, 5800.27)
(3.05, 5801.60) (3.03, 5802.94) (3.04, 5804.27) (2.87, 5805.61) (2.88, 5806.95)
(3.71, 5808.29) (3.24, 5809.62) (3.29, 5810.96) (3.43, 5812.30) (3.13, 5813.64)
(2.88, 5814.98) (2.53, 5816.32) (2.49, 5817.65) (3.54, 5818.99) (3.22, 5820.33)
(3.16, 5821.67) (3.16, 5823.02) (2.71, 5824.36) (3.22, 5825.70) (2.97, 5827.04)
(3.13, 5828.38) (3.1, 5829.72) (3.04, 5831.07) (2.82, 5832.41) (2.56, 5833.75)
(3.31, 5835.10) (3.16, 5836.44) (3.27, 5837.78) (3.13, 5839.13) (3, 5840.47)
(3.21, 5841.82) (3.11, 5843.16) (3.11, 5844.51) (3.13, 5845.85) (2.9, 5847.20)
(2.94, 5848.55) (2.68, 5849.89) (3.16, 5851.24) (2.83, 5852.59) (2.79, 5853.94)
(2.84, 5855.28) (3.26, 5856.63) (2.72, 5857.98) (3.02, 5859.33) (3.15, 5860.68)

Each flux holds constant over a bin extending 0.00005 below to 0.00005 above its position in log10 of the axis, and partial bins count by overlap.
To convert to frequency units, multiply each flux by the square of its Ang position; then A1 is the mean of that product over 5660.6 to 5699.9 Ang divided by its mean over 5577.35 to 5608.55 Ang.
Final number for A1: 1.03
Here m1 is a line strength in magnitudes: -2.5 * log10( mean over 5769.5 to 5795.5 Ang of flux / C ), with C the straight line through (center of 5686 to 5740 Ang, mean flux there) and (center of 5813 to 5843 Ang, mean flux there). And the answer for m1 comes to 0.03 mag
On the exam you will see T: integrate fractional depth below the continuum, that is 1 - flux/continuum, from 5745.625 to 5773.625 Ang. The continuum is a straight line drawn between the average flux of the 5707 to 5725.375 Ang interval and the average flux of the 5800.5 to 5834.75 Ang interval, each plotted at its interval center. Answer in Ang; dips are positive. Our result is 0.9 Ang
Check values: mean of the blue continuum 3.1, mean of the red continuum 3.05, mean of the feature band 2.98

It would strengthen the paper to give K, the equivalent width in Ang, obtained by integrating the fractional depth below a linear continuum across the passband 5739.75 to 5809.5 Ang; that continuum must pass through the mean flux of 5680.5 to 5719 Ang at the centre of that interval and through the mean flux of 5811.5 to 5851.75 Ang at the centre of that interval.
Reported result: 1.18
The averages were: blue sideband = 3.08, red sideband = 3.04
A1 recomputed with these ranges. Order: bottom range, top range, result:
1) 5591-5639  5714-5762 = 1.06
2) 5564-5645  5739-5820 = 1.07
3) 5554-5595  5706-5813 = 1.07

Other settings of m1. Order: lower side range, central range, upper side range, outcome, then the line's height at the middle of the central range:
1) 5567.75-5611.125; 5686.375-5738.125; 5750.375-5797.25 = -0.02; 3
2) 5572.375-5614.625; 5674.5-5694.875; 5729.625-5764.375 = -0.01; 3.03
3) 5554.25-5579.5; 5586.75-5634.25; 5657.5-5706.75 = 0.02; 3.04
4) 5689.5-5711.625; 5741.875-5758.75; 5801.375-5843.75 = 0.01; 3.05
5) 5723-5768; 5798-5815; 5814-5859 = -0.05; 3.01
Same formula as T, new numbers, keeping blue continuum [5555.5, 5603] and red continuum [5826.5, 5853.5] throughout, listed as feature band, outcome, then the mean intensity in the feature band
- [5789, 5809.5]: 0.07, 3.02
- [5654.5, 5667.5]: 0.18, 2.98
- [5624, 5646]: 0.52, 2.95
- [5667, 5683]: -0.10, 3.04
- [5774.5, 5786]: -0.21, 3.08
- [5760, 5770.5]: 0.20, 2.97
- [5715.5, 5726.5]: -0.22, 3.08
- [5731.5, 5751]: 0.05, 3.02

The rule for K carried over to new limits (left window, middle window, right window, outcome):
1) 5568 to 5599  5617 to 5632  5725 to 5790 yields 0.5 Ang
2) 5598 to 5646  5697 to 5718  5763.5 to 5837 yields -0.8 Ang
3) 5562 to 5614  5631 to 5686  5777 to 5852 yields 0.6 Ang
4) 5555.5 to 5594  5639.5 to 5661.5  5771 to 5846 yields 0.5 Ang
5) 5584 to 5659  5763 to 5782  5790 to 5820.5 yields 0.0 Ang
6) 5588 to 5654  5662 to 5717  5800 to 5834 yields -0.8 Ang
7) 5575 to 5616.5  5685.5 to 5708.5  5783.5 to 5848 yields 0.0 Ang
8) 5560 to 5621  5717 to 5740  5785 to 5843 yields -0.1 Ang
